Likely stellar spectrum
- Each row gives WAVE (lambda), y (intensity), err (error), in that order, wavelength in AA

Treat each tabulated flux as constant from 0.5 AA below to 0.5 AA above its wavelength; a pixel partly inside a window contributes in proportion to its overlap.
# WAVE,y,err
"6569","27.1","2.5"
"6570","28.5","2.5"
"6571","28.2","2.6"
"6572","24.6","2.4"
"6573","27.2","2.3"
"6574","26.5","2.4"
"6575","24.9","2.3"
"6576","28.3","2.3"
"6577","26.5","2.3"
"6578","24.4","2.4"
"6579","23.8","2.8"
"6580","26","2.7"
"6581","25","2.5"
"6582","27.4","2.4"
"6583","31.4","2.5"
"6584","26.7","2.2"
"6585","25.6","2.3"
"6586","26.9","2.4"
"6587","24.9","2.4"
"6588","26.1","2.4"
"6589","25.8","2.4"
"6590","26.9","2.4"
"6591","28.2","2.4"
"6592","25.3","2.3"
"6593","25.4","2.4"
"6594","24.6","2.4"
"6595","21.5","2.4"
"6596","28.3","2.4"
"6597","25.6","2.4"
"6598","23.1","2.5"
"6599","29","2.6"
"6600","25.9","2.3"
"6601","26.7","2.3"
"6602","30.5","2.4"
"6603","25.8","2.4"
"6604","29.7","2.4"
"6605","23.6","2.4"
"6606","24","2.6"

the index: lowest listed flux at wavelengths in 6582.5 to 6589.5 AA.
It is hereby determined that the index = 24.9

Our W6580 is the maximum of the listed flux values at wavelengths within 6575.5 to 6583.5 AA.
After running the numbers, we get 31.4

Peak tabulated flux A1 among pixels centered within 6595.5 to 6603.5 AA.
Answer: 30.5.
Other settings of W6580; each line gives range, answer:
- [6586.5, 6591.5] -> 28.2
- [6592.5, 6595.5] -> 25.4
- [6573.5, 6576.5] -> 28.3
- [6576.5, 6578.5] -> 26.5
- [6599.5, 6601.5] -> 26.7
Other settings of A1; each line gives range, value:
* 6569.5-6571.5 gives 28.5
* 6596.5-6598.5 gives 25.6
